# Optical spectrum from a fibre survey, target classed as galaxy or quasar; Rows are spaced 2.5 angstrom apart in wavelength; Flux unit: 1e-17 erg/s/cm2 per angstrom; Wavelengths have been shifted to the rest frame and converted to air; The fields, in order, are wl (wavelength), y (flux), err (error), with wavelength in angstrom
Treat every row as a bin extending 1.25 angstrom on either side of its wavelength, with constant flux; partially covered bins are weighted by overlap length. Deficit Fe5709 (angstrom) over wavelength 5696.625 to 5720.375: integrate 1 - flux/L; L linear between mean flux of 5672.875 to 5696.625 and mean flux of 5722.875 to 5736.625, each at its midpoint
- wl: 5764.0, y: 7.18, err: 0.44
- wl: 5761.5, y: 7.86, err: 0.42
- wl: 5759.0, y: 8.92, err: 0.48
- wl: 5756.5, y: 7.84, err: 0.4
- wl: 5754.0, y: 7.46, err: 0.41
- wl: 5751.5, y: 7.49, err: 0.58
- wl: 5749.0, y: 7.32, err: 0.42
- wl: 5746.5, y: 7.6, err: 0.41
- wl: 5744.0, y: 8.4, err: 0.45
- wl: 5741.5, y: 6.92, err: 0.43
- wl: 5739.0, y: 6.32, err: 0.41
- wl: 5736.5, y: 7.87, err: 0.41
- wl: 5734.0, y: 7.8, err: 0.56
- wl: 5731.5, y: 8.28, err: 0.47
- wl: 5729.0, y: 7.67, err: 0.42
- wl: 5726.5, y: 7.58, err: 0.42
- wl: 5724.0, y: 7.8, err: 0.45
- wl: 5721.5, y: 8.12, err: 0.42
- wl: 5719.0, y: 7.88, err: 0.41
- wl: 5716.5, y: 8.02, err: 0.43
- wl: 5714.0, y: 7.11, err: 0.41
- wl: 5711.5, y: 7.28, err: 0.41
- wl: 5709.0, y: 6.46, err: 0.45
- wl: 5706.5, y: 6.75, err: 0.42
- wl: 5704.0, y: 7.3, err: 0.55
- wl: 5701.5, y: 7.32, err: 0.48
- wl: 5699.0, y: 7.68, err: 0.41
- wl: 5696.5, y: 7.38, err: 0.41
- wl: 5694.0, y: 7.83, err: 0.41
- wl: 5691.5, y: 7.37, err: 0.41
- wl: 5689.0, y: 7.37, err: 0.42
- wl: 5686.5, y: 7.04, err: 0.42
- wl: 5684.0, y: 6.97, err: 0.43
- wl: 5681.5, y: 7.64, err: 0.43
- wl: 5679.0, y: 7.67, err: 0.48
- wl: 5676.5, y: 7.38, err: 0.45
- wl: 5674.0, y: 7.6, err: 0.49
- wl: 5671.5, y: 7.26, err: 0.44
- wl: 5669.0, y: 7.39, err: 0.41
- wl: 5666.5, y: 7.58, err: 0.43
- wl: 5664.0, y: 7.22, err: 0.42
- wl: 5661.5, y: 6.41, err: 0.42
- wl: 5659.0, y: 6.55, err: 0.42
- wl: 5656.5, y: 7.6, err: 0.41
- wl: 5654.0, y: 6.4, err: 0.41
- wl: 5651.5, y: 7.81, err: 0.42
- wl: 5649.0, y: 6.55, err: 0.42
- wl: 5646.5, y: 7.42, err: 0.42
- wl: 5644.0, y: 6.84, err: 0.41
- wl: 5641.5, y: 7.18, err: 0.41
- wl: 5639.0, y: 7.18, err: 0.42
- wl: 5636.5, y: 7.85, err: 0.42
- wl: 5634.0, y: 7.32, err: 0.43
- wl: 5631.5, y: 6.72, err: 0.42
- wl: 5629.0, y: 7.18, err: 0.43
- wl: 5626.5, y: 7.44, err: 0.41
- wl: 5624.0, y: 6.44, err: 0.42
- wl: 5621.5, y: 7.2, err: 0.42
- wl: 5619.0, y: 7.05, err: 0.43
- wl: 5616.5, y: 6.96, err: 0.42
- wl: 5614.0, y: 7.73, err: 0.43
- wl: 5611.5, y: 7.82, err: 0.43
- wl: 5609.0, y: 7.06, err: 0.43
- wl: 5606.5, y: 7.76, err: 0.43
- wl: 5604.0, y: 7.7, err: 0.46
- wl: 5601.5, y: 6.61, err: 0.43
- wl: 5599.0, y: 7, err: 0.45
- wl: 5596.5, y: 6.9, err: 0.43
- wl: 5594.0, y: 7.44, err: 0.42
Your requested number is 1.0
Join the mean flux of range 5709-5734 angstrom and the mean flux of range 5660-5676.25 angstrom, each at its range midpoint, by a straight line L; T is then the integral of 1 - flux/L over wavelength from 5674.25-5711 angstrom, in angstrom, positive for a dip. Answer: 0.7 angstrom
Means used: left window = 7.24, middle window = 7.31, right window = 7.69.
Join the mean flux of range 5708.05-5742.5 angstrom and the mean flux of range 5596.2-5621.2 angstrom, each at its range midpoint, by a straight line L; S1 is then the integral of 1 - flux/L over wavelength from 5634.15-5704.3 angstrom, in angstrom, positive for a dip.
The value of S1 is 1.2 angstrom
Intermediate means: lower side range 7.27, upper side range 7.52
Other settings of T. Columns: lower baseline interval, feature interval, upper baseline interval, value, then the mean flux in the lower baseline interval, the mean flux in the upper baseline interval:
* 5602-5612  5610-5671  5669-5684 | 2.6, 7.49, 7.45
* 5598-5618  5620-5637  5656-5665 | 0.1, 7.33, 6.88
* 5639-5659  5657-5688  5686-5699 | 0.2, 7.08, 7.45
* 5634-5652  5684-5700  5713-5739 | 0.3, 7.24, 7.75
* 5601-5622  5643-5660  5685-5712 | 0.6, 7.35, 7.25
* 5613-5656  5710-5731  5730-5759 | -0.5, 7.14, 7.63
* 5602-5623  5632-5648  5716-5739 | 0.5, 7.37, 7.8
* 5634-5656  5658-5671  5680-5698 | 0.4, 7.18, 7.38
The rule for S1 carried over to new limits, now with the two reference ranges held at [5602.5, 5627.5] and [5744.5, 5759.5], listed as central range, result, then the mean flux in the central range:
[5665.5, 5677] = 0.1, 7.44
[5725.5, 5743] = 0.4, 7.5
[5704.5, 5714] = 0.9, 6.9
